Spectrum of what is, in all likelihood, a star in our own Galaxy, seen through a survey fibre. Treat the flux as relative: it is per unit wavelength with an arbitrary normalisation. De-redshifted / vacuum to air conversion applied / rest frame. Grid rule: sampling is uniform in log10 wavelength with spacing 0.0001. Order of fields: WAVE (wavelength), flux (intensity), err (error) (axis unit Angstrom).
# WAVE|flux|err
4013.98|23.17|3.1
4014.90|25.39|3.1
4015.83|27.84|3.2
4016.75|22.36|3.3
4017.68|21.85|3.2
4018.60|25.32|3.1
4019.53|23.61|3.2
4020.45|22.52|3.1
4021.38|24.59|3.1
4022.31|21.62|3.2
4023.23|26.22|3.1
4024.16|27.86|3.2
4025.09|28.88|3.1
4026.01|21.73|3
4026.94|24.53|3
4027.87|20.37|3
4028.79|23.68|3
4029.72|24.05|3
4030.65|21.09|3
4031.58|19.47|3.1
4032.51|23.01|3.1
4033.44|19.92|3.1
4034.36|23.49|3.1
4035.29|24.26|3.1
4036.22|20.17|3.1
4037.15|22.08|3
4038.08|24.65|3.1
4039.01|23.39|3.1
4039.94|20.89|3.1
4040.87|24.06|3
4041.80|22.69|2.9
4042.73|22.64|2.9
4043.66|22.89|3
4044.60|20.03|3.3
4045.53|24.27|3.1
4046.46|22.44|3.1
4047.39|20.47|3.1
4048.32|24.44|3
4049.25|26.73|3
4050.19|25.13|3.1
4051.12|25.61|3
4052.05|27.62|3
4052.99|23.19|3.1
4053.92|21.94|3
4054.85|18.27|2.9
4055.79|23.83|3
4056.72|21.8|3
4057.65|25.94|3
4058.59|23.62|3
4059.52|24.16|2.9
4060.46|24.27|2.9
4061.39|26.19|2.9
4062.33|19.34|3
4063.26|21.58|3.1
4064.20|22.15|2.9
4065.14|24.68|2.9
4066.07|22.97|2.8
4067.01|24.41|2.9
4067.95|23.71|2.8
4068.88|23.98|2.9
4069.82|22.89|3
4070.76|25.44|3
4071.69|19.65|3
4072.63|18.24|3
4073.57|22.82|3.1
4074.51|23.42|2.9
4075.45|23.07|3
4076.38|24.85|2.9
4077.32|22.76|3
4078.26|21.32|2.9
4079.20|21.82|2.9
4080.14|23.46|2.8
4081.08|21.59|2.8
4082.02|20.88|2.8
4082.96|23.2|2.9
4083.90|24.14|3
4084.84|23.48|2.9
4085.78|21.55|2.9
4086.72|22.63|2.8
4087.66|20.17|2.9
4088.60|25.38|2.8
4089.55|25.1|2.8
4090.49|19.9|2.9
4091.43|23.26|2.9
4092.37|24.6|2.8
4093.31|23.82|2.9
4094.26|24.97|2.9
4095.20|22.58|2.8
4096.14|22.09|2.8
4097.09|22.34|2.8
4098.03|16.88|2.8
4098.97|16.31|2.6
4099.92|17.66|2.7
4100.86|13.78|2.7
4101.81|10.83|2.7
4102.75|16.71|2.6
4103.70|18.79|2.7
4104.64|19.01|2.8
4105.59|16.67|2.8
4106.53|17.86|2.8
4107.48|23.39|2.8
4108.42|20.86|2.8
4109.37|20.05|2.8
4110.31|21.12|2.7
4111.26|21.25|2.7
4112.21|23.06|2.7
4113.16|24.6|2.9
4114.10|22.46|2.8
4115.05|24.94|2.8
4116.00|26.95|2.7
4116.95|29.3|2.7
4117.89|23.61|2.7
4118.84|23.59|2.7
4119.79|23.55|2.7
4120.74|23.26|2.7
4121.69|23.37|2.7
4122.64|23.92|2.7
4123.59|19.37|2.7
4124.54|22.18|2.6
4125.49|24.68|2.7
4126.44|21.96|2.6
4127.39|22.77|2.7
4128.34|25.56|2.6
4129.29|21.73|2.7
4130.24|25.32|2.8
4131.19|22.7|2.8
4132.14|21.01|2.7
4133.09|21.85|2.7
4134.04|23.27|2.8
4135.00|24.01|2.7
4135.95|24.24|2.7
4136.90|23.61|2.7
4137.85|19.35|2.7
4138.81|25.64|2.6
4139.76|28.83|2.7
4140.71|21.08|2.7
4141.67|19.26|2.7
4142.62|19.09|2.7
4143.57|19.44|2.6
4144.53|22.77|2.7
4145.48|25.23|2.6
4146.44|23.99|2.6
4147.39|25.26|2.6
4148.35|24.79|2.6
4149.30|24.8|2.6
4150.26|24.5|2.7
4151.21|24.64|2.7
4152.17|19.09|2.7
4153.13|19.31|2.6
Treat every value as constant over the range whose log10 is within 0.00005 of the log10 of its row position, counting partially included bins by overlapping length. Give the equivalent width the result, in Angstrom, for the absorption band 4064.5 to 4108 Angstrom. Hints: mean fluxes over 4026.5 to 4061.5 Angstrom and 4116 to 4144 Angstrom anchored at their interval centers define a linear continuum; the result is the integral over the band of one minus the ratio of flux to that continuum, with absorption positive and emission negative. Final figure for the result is 3.0 Angstrom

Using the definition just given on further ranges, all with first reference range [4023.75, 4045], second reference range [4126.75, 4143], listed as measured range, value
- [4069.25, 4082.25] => 0.3 Angstrom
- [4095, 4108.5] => 2.8 Angstrom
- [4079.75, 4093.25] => 0.0 Angstrom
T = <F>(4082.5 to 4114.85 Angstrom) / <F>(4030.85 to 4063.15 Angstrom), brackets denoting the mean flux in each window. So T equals 0.9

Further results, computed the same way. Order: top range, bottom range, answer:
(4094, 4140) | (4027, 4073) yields 0.95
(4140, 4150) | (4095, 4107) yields 1.29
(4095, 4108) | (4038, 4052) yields 0.77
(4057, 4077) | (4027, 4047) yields 1.04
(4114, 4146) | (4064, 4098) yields 1.02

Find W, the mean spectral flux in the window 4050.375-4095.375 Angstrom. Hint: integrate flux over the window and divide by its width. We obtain 23.1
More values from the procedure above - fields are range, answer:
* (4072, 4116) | 21.3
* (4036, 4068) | 23.2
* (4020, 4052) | 23.3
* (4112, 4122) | 24.5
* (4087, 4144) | 21.9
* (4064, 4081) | 22.9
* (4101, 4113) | 19.1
